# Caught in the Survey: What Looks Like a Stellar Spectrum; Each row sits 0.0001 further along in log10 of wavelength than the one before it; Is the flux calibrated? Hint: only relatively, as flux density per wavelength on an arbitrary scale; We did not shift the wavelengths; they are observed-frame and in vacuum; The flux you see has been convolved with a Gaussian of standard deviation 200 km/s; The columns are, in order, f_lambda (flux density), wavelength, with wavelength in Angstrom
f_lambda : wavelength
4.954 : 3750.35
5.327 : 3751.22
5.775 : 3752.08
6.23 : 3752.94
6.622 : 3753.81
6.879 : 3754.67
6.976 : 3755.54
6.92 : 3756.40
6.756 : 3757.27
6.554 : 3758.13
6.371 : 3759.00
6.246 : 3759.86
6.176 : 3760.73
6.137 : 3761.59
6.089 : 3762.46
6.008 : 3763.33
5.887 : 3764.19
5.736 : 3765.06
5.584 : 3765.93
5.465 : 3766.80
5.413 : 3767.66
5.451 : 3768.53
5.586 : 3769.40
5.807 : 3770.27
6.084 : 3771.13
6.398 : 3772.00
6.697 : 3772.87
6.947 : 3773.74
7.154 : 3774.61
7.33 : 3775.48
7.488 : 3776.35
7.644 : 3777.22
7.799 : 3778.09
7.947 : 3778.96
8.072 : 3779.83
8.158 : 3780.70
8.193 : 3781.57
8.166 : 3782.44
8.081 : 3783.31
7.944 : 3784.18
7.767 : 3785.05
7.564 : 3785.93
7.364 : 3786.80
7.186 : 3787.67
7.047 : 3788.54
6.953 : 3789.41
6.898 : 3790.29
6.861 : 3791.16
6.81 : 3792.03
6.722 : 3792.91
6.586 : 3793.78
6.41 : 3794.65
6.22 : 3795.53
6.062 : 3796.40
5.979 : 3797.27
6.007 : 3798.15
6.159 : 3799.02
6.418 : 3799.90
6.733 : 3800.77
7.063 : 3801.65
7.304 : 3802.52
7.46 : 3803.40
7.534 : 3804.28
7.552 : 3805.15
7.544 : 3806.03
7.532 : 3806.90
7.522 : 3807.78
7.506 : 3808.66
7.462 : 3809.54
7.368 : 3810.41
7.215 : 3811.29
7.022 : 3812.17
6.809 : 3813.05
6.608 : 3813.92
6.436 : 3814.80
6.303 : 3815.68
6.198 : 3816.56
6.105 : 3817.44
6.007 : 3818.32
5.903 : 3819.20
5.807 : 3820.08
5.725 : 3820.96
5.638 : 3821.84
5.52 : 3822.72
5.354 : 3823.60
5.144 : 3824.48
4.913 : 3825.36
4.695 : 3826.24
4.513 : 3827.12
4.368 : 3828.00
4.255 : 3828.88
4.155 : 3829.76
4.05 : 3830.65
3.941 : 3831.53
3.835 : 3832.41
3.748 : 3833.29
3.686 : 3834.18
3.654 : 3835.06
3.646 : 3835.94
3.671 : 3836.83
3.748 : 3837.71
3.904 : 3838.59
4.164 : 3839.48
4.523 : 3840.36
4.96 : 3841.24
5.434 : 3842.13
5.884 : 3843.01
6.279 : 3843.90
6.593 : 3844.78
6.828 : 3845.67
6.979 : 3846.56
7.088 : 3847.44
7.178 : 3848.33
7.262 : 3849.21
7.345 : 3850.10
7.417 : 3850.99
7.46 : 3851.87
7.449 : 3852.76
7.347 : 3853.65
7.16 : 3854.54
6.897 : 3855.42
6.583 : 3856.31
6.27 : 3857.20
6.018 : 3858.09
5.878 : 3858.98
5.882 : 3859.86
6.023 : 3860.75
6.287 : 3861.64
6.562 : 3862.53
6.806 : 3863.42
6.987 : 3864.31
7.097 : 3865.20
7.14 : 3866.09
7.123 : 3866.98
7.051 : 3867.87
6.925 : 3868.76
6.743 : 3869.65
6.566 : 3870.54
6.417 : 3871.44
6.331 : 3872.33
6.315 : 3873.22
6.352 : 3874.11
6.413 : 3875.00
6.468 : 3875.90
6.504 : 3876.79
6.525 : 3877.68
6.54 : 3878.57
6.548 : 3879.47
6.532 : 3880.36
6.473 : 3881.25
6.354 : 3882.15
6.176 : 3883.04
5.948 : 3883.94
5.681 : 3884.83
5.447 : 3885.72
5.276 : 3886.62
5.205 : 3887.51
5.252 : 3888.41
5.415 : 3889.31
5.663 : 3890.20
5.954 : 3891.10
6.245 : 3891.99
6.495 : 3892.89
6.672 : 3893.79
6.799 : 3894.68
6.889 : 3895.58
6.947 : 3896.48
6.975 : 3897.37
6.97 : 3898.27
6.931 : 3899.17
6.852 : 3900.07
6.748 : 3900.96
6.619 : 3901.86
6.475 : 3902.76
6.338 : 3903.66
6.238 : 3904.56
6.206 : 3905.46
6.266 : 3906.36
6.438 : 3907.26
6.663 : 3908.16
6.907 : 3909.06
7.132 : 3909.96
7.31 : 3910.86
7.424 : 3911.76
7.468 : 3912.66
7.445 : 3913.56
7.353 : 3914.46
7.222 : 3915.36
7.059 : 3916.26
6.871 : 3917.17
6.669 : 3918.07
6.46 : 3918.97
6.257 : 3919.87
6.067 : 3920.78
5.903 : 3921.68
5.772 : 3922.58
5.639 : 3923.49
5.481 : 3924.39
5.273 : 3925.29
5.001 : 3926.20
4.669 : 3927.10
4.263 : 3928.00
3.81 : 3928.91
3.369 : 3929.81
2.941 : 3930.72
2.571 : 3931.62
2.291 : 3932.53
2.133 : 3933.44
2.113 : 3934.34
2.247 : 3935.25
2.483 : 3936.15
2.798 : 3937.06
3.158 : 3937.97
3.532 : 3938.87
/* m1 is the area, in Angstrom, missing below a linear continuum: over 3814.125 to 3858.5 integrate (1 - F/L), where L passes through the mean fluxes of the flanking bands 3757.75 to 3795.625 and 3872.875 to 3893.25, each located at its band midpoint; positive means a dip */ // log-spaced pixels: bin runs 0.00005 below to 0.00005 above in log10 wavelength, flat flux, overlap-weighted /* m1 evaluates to 5.7 Angstrom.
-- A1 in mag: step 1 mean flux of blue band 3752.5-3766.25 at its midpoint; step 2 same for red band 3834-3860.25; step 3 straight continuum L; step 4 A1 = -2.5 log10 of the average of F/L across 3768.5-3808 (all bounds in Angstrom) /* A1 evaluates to -0.14 mag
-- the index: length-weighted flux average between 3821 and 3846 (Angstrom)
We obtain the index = 4.69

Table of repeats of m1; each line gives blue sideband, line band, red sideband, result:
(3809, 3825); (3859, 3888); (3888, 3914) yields 0.48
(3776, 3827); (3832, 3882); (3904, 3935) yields 0.63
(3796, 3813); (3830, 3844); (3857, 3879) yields 5.16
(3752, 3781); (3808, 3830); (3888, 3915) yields 2.24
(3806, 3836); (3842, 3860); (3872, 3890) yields -2.84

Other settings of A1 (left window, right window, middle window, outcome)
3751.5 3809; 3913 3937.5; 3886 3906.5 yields -0.21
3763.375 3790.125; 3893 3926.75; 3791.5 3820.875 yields 0.02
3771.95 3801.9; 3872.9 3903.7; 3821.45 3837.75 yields 0.48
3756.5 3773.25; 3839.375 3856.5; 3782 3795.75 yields -0.16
